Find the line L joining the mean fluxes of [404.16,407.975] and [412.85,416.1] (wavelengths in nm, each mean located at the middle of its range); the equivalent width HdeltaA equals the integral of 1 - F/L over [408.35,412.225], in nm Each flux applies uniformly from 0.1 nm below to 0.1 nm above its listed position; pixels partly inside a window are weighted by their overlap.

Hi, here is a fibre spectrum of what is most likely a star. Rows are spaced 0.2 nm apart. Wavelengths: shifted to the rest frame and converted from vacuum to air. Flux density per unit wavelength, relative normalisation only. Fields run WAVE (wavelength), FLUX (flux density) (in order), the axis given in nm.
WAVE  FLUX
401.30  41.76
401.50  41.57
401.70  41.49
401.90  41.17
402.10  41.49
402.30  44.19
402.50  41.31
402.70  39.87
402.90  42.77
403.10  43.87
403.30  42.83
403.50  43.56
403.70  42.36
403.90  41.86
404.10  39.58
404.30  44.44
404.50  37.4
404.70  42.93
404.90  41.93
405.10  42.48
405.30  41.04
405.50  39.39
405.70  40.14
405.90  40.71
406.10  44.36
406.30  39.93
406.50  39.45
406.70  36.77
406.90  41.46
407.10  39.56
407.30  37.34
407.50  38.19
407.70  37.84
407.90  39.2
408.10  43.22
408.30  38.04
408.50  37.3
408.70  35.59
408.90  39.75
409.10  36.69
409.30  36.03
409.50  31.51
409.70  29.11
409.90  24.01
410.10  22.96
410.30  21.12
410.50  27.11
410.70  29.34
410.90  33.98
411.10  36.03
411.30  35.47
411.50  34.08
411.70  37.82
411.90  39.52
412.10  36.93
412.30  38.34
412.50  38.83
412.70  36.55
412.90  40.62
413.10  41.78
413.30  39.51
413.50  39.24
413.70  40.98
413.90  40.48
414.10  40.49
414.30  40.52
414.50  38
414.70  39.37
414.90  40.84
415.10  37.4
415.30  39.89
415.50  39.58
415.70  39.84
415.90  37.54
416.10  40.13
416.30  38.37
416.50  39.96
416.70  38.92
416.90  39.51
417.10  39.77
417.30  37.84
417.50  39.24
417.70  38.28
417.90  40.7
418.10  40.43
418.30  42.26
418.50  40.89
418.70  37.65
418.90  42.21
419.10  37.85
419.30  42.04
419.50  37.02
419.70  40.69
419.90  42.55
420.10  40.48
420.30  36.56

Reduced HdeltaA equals 0.68 nm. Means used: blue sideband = 40.2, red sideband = 39.8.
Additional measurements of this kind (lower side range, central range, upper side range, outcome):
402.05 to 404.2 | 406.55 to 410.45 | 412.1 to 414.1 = 0.55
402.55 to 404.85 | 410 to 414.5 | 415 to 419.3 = 0.48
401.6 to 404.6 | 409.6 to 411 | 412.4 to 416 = 0.47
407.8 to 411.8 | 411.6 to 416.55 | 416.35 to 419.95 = -0.35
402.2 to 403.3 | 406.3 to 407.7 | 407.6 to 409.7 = -0.01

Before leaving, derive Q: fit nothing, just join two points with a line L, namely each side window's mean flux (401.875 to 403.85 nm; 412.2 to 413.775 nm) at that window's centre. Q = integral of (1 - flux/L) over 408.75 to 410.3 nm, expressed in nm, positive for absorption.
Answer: 0.37 nm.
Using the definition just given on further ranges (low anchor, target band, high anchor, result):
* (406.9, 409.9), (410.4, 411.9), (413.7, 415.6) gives 0.17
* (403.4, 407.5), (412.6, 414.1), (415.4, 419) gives 0.00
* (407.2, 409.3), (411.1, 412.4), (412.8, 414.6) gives 0.08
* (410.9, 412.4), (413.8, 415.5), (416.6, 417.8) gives -0.08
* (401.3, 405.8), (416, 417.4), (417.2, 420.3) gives 0.03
